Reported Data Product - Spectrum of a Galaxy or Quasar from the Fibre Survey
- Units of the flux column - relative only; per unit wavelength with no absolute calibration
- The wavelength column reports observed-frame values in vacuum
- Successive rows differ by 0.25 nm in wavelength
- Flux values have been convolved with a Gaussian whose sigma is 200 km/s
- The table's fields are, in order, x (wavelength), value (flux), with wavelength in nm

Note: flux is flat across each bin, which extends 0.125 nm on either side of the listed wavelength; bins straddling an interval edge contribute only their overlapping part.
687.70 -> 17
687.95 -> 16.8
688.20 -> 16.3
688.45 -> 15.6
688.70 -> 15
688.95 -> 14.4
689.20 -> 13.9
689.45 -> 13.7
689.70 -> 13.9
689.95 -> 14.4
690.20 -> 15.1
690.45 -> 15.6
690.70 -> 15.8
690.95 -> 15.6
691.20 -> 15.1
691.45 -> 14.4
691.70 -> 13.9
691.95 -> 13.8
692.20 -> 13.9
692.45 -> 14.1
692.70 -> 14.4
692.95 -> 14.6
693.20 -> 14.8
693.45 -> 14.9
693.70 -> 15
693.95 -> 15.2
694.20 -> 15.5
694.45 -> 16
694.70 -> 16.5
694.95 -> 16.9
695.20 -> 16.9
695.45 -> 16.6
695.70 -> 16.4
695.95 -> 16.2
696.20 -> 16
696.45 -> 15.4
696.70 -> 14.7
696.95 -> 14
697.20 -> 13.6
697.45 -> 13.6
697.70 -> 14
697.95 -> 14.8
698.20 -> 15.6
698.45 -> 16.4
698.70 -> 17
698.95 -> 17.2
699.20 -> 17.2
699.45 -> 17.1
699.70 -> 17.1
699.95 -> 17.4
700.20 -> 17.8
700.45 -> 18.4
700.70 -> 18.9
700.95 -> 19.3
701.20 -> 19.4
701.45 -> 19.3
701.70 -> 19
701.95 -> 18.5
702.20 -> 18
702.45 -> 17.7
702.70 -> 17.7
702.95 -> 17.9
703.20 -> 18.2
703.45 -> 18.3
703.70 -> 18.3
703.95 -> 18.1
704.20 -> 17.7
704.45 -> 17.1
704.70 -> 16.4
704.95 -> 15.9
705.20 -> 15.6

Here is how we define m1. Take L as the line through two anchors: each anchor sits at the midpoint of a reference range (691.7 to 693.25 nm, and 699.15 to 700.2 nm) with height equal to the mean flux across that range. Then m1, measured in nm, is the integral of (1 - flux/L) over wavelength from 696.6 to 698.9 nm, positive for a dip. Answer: 0.214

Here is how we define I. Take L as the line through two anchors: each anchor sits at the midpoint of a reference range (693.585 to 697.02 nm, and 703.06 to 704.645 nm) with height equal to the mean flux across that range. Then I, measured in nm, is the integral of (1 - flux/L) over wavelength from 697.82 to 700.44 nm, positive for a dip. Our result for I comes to -0.01 nm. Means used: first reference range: 15.8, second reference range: 17.9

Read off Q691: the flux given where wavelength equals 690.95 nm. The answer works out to 15.6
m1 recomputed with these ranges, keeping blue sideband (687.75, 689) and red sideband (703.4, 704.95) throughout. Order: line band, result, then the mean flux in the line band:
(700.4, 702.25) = -0.19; 18.9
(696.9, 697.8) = 0.16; 13.8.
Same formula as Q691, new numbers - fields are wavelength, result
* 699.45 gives 17.1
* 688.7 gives 15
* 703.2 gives 18.2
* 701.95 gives 18.5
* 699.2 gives 17.2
